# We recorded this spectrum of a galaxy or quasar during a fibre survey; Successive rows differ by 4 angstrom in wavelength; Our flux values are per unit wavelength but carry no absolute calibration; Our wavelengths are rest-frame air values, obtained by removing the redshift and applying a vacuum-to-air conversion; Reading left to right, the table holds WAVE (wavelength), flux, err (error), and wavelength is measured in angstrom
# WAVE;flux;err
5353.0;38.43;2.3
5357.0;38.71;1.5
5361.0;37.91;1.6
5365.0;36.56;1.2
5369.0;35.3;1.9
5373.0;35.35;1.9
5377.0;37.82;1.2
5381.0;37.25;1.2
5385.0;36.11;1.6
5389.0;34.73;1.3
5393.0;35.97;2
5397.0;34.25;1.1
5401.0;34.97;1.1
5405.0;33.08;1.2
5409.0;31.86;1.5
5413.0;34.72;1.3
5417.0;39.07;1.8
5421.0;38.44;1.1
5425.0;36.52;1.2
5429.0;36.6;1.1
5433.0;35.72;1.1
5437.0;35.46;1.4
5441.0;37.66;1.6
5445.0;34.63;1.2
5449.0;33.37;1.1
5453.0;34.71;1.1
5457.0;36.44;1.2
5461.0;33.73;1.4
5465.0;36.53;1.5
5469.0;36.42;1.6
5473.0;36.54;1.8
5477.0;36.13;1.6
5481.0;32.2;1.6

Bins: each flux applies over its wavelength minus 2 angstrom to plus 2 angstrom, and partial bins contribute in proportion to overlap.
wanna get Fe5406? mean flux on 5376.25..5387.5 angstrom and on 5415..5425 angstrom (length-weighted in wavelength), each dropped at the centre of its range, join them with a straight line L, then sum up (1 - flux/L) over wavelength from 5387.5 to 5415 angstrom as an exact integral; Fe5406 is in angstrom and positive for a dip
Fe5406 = 2.5 angstrom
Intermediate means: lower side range 36.9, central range 34.2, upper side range 38.3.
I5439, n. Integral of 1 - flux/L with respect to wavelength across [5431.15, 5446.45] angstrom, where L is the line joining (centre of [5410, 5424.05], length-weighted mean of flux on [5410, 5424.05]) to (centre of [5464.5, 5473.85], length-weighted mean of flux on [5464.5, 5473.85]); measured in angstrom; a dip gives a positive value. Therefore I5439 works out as 0.4 angstrom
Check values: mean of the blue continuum 36.9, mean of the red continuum 36.5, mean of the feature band 35.9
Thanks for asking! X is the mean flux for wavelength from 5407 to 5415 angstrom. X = 33.3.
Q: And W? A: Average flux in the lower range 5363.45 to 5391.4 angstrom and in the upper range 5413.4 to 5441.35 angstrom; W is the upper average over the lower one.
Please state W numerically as 1.02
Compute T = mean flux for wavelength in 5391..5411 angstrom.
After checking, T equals 34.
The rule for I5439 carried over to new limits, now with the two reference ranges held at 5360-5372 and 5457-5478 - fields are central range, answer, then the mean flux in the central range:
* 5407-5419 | 0.3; 35.2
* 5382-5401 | 0.5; 35.3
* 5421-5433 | -0.2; 36.7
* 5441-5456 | 0.5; 34.8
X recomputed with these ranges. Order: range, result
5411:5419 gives 36.9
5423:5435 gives 36.3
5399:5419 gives 34.7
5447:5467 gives 35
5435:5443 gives 36.6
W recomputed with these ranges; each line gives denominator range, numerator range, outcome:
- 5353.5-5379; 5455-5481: 0.96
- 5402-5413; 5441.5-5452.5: 1.04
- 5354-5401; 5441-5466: 0.96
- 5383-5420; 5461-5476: 1.03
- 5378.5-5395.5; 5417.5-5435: 1.03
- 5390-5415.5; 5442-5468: 1.02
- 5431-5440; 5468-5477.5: 1.02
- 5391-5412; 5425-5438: 1.06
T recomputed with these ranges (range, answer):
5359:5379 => 36.6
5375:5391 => 36.5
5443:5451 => 34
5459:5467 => 35.1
